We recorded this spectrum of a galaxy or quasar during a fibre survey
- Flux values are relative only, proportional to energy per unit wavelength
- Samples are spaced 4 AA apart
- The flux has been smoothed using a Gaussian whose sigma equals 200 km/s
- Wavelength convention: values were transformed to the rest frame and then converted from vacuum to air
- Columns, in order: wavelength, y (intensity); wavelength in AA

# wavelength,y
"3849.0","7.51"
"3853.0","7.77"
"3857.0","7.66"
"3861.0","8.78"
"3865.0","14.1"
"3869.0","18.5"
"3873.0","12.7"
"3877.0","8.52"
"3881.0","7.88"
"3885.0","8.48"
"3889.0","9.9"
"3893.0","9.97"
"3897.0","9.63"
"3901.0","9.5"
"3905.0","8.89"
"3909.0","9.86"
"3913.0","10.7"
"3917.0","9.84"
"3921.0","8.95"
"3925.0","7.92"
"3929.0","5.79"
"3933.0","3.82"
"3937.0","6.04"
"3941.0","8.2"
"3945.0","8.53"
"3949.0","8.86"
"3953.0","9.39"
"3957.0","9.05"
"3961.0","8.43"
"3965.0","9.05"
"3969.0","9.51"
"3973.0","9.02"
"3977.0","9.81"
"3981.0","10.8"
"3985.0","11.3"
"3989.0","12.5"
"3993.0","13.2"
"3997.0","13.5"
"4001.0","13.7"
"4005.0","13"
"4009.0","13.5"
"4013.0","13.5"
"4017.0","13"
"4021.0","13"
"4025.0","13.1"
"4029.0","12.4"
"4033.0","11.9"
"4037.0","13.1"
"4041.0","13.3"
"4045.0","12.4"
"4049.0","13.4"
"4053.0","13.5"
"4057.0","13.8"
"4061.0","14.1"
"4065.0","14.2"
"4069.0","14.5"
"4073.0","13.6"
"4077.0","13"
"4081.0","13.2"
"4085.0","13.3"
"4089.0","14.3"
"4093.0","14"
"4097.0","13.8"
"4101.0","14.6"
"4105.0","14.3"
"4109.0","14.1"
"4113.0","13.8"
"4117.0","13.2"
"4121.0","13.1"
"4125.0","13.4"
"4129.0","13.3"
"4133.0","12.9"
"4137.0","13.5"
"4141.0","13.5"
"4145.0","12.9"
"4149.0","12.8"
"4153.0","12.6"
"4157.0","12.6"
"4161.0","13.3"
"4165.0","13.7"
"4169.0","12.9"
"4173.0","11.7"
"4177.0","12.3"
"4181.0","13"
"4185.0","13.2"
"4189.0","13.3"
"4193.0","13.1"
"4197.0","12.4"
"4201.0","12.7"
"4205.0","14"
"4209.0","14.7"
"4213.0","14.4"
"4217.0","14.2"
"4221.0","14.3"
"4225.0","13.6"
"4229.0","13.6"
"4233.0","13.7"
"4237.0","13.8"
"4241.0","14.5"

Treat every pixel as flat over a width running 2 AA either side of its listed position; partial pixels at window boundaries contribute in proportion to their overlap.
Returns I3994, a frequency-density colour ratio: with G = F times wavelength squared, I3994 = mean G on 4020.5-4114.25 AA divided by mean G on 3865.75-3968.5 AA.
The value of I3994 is 1.6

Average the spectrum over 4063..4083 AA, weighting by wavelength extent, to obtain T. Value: 13.7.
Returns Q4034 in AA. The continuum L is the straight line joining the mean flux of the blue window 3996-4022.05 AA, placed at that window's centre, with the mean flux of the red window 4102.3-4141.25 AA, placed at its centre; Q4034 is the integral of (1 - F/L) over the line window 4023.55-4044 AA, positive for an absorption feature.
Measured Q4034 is 1.0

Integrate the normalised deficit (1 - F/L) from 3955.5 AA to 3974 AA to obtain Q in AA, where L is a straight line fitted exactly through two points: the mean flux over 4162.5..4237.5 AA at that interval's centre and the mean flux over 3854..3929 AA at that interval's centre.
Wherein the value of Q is 3.02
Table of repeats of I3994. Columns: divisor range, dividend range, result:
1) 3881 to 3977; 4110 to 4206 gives 1.69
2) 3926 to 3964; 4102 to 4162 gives 1.91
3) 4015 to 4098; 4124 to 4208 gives 1.03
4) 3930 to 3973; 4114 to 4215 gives 1.81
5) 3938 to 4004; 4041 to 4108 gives 1.41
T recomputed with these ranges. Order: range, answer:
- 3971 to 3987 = 10.2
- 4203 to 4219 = 14.3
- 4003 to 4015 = 13.3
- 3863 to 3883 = 12.3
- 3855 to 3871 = 12.3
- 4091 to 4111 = 14.2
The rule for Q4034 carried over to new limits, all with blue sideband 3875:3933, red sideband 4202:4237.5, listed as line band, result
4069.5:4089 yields -3.0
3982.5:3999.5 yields -3.9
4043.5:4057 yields -2.4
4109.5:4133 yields -1.9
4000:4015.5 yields -4.2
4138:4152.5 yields -0.3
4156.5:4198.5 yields 1.4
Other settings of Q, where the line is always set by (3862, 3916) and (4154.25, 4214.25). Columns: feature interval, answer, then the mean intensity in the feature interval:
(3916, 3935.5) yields 6.8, 7.1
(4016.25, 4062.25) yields -4.5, 13.1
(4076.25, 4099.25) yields -2.5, 13.6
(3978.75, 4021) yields -4.5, 12.8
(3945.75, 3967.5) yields 4.4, 8.94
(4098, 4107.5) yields -1.5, 14.4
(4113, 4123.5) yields -0.6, 13.3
